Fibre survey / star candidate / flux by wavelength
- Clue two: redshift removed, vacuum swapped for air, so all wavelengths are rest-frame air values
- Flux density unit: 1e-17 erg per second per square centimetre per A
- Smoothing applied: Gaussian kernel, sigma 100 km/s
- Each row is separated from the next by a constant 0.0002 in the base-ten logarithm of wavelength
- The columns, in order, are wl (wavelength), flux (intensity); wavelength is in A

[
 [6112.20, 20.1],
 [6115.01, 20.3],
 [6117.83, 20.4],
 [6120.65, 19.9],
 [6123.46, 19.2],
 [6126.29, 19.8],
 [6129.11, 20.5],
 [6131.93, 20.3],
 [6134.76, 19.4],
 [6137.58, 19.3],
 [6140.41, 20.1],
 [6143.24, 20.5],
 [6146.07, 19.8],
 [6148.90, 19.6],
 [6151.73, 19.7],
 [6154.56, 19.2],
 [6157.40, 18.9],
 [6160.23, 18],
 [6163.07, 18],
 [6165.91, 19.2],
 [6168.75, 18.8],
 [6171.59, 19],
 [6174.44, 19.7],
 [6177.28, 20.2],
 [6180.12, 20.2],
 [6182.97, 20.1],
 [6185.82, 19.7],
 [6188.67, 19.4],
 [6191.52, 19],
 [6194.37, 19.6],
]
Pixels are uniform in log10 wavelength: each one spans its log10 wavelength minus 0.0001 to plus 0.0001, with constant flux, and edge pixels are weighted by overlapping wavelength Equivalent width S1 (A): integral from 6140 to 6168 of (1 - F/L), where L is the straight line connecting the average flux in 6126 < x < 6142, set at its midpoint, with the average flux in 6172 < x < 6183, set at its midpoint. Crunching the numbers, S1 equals 0.9 A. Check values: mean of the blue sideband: 19.9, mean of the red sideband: 19.9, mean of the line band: 19.3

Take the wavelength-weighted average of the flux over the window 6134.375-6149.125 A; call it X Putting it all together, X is 19.8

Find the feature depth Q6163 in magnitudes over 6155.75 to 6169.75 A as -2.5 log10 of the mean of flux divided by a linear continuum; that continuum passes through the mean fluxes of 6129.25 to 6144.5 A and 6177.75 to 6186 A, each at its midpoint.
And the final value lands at 0.08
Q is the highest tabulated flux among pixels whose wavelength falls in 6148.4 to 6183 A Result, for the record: 20.2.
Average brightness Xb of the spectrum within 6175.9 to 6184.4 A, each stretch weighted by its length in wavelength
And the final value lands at 20.2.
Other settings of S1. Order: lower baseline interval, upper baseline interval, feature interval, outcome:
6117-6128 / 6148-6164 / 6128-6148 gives -0.59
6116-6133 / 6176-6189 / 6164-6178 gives 0.48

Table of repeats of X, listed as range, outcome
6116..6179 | 19.5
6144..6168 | 19.1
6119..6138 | 19.8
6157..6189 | 19.3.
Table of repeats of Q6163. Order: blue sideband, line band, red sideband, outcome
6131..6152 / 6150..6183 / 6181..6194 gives 0.026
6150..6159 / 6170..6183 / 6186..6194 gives -0.027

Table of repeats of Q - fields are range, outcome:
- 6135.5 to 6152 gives 20.5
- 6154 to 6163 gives 19.2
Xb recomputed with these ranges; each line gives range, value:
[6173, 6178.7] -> 19.9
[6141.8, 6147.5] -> 20.1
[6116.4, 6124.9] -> 19.8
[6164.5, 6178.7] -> 19.4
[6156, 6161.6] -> 18.5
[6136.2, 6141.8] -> 19.7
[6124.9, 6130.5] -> 20.2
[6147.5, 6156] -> 19.5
